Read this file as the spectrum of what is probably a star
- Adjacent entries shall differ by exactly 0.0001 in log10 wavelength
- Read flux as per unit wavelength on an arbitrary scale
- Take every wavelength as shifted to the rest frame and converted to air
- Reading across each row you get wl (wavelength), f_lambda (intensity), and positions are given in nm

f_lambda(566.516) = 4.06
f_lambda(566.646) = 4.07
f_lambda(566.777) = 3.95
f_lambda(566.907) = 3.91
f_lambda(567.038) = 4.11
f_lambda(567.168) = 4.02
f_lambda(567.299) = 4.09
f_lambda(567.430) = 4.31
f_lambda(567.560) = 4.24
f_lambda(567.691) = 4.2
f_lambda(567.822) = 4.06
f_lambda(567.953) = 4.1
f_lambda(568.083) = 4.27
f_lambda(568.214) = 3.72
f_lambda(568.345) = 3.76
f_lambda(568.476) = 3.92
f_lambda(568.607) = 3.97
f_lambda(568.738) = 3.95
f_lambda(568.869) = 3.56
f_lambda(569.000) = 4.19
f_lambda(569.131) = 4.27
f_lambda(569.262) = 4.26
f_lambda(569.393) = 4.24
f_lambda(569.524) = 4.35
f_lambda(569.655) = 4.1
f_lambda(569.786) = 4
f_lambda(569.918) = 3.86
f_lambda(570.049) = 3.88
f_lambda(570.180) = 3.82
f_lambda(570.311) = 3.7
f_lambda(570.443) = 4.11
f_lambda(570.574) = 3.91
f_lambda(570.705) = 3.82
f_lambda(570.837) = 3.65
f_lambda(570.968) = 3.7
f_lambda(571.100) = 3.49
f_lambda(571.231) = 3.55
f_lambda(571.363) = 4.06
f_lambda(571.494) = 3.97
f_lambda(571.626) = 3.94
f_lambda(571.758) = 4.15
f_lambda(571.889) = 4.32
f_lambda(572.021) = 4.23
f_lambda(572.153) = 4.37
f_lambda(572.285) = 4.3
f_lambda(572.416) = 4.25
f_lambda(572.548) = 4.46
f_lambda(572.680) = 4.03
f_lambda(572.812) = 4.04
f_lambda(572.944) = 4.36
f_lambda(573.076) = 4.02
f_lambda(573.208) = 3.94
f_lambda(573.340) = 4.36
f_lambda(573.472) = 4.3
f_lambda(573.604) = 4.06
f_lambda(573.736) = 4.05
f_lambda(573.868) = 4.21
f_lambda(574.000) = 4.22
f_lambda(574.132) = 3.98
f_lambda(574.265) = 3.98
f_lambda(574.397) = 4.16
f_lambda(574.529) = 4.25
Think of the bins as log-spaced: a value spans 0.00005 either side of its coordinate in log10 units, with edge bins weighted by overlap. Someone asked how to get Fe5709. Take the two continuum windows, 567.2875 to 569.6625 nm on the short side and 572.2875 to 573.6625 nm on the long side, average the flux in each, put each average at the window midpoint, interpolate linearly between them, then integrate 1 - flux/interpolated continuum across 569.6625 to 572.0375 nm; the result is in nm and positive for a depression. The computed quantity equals 0.14 nm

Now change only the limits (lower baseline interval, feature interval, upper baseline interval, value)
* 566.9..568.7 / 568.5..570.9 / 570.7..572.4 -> 0.021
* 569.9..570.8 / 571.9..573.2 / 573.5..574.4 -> -0.069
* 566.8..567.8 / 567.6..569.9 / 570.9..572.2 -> 0.008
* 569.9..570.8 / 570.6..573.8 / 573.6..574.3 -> -0.061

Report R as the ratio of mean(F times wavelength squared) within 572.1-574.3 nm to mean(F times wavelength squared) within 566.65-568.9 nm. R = 1.1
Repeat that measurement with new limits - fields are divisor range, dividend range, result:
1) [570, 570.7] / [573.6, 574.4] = 1.07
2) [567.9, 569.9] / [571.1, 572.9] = 1.03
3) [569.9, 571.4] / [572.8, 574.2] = 1.10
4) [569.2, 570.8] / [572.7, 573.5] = 1.05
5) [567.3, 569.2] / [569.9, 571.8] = 0.96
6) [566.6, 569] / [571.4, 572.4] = 1.06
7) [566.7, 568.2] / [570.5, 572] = 0.96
